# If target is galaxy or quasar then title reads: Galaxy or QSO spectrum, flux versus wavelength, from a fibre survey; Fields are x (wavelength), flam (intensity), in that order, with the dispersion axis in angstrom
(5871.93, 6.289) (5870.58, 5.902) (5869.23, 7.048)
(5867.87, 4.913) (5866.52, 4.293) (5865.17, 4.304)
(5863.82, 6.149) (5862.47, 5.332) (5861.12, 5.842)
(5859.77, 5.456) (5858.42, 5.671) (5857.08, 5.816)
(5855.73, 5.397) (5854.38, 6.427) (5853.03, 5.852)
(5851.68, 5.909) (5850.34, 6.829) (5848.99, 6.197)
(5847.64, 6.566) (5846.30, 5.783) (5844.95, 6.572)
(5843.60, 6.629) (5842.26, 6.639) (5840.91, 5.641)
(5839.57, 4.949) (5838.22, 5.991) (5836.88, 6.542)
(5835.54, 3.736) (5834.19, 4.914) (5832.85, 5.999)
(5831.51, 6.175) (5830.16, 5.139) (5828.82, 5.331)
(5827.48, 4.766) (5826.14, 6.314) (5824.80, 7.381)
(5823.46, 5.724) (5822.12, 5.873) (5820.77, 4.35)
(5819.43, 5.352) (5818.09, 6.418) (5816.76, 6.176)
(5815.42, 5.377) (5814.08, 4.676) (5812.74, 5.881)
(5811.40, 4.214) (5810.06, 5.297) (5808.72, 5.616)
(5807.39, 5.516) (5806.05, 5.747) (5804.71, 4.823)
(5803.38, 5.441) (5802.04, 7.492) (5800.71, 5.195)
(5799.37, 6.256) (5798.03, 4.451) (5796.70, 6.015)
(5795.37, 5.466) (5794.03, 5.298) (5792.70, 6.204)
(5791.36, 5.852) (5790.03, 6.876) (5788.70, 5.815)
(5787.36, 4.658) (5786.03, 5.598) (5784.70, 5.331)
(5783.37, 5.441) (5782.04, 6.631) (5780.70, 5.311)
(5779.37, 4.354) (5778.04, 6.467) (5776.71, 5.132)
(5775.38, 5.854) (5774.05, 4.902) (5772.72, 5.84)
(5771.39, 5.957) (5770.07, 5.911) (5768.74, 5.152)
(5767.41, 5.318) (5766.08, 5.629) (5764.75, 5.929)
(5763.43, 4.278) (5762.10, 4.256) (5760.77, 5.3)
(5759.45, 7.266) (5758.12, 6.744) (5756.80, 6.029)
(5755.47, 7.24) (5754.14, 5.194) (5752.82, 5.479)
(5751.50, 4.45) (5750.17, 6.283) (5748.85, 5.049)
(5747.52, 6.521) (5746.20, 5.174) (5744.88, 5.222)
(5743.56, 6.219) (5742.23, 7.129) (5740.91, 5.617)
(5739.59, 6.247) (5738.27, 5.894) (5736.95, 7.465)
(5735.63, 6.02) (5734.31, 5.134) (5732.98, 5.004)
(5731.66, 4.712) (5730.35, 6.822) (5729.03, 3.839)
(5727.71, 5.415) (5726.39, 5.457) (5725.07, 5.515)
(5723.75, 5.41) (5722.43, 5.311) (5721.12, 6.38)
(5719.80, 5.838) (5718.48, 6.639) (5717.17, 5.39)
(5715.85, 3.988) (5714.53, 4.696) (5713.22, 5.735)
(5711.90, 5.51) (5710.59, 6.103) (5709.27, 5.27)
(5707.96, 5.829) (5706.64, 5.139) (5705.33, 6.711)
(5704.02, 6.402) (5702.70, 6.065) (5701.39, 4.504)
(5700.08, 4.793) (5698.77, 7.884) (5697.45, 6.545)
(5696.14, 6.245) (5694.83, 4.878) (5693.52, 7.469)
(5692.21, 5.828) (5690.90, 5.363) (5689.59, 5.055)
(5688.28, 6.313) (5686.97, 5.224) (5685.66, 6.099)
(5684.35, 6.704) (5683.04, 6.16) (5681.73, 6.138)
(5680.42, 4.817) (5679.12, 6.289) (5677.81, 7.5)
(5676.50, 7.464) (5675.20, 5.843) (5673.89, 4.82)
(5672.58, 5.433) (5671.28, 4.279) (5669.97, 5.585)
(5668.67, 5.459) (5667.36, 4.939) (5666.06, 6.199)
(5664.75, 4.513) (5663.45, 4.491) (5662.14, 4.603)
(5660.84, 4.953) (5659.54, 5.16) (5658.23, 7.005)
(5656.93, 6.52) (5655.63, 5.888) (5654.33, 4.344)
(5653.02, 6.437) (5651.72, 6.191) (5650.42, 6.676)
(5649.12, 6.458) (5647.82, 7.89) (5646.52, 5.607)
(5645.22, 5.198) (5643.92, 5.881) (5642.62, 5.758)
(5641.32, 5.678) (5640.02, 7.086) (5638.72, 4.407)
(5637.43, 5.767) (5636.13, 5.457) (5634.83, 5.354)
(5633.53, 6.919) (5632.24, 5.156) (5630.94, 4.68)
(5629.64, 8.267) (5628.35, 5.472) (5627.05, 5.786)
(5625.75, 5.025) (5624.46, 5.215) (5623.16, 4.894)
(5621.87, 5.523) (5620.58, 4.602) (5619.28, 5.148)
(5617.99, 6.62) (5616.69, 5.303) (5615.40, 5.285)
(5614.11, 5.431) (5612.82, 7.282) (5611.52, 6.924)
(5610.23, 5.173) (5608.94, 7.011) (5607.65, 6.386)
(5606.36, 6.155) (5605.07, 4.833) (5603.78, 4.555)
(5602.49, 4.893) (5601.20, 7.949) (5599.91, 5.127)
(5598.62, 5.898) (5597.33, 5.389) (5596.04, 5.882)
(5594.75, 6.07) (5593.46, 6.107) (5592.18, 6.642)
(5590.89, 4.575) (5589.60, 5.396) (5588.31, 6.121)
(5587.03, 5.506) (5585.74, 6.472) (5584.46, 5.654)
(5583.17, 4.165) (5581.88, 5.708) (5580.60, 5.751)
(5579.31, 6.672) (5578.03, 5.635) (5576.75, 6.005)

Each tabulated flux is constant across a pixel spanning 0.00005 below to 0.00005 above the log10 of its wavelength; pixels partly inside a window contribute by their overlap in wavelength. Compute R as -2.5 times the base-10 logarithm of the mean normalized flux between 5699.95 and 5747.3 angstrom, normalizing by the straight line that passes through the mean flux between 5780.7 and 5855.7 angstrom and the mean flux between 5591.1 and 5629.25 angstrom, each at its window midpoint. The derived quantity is 0.02 mag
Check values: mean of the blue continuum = 5.75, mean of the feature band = 5.65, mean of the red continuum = 5.73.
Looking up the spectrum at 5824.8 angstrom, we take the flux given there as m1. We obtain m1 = 7.381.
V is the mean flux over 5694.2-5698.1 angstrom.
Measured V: 5.9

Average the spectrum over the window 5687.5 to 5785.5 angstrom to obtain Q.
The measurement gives 5.69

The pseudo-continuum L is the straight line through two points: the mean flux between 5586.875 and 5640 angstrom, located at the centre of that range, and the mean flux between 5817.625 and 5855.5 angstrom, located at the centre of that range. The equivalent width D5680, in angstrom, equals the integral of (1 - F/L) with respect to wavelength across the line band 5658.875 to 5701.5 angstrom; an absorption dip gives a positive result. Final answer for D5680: 0.5 angstrom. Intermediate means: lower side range 5.73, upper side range 5.85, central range 5.7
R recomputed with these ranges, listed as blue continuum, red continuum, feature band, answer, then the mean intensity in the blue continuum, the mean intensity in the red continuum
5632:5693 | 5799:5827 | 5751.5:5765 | 0.00 mag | 5.77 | 5.66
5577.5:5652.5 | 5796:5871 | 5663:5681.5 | 0.04 mag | 5.81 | 5.68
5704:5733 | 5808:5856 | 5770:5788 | 0.02 mag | 5.52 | 5.74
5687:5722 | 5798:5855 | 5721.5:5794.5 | 0.02 mag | 5.78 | 5.74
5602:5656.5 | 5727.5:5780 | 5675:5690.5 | -0.07 mag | 5.78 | 5.66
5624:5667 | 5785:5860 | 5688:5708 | -0.04 mag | 5.76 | 5.72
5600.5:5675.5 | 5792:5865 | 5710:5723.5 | 0.03 mag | 5.69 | 5.71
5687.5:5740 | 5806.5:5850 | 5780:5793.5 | -0.01 mag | 5.72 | 5.69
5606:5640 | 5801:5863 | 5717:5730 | 0.04 mag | 5.76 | 5.73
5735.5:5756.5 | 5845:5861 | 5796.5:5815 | 0.10 mag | 5.95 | 6.01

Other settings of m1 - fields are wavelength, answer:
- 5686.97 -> 5.224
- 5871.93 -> 6.289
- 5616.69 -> 5.303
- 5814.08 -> 4.676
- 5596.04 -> 5.882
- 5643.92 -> 5.881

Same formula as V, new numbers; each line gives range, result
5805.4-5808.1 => 5.64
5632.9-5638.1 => 5.86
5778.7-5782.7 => 5.42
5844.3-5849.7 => 6.28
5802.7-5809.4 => 5.43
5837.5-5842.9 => 5.81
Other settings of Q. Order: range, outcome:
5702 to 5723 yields 5.69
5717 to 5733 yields 5.55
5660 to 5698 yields 5.69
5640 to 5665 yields 5.8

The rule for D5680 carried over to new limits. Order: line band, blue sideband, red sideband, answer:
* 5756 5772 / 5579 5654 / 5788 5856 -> 0.3 angstrom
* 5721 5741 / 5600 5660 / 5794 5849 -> 0.5 angstrom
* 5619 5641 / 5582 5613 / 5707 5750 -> 0.7 angstrom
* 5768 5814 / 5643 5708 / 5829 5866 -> 1.8 angstrom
